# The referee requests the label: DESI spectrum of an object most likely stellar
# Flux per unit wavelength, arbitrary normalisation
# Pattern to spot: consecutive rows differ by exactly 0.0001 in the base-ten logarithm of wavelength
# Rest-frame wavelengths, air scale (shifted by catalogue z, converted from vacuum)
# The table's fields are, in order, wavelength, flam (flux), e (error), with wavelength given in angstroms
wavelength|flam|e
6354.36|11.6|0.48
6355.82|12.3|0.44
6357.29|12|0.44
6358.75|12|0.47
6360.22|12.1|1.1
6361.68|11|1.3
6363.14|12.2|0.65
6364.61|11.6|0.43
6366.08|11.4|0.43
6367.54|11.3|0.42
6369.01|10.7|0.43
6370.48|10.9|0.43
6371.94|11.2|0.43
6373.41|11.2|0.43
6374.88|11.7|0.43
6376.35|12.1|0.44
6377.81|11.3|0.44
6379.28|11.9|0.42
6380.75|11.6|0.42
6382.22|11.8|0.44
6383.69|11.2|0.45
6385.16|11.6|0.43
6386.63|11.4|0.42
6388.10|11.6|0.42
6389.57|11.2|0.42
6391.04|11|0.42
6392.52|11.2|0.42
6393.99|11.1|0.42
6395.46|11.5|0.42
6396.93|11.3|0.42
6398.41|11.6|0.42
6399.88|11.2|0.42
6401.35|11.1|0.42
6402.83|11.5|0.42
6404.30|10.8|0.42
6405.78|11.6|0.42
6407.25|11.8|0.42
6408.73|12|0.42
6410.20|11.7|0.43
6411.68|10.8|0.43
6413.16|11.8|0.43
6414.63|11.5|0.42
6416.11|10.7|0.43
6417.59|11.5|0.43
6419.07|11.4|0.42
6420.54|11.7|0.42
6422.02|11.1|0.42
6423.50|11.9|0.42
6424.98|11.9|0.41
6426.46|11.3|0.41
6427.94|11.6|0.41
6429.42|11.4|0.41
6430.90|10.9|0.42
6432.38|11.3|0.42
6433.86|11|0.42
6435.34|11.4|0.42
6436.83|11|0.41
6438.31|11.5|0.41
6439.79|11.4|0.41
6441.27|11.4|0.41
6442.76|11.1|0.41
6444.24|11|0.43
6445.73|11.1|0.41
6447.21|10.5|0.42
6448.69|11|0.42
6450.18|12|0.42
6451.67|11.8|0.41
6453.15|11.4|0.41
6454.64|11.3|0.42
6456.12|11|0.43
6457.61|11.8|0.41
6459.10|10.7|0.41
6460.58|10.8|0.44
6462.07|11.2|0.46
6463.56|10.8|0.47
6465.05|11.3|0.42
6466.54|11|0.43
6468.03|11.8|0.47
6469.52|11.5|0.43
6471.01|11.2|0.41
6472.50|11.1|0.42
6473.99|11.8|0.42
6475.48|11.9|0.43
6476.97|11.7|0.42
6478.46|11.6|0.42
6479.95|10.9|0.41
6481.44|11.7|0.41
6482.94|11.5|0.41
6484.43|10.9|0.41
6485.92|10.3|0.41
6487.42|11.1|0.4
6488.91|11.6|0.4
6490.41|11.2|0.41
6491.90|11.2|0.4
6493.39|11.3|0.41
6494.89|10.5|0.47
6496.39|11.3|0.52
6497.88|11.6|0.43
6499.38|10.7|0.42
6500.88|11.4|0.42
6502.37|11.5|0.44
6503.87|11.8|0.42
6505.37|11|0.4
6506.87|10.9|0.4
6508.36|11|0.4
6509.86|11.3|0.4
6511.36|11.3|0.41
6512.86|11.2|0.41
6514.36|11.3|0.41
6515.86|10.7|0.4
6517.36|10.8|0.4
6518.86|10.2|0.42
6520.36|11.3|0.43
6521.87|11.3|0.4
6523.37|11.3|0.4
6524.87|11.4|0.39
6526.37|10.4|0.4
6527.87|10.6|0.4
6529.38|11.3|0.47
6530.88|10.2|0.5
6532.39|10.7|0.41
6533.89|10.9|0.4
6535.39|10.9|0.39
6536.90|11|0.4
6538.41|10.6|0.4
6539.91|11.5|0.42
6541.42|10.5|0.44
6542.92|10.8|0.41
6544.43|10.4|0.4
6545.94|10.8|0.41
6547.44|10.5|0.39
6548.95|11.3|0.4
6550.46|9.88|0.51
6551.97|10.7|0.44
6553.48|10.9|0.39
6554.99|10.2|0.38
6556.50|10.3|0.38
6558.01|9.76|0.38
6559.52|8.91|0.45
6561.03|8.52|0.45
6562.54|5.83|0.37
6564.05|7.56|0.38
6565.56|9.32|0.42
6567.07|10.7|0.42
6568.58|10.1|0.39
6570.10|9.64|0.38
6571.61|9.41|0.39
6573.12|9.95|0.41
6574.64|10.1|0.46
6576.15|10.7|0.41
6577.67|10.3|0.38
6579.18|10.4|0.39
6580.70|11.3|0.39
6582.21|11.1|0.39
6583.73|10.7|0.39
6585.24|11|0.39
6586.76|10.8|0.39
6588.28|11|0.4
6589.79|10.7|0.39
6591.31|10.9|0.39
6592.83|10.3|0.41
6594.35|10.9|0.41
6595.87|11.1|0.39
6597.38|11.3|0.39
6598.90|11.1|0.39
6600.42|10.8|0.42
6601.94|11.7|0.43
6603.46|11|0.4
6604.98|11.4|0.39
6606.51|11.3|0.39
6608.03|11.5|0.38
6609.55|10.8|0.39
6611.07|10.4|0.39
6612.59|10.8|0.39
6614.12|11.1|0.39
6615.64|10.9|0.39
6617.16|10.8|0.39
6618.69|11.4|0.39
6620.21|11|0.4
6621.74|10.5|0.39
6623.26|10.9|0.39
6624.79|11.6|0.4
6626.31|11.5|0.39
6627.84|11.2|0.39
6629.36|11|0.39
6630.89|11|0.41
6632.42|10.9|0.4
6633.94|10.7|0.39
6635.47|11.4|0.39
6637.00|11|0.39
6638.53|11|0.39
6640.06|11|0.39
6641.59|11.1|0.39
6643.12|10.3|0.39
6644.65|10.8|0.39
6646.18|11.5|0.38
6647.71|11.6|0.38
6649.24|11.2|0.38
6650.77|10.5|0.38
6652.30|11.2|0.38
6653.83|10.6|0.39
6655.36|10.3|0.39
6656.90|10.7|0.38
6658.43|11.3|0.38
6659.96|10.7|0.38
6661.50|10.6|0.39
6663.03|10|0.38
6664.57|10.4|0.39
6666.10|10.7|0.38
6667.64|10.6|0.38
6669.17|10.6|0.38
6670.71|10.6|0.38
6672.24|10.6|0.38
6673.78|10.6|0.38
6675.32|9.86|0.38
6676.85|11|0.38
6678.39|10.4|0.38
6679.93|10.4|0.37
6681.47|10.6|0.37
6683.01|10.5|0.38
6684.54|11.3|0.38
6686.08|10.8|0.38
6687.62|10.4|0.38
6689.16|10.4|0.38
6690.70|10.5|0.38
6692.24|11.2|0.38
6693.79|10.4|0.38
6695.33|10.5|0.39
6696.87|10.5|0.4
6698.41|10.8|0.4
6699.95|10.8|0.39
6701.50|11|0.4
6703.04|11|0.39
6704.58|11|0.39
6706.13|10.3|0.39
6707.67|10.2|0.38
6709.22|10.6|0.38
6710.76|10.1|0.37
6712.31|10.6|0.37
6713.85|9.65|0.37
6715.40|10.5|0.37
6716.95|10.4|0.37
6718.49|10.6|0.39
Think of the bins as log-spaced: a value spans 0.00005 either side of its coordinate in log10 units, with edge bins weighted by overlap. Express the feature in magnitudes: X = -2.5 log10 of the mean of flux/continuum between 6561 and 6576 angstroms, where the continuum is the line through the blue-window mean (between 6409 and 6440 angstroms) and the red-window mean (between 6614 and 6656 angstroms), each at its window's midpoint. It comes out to 0.20 mag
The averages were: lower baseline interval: 11.4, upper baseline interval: 11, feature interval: 9.21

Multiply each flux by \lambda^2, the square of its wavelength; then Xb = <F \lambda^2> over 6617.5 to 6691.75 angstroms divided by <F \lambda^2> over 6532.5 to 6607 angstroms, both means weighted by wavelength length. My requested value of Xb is 1.06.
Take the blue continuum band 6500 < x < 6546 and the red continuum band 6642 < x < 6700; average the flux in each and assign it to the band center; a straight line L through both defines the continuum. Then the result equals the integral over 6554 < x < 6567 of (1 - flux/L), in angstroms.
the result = 2.3 angstroms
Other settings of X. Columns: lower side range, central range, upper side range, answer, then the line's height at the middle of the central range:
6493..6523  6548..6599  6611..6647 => 0.09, 11.1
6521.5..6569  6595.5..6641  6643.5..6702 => -0.06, 10.5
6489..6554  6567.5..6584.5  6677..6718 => 0.05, 10.8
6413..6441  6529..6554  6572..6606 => 0.02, 11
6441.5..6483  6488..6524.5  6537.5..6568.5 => -0.05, 10.6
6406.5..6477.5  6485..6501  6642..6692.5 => 0.01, 11.2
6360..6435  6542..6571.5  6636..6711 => 0.13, 11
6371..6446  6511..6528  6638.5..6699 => 0.01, 11.1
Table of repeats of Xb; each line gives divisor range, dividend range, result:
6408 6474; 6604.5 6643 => 1.03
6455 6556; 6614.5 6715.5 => 1.02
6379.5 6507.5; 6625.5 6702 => 1.02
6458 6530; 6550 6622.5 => 0.96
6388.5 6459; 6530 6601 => 0.95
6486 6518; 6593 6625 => 1.02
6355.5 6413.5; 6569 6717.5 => 1.02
